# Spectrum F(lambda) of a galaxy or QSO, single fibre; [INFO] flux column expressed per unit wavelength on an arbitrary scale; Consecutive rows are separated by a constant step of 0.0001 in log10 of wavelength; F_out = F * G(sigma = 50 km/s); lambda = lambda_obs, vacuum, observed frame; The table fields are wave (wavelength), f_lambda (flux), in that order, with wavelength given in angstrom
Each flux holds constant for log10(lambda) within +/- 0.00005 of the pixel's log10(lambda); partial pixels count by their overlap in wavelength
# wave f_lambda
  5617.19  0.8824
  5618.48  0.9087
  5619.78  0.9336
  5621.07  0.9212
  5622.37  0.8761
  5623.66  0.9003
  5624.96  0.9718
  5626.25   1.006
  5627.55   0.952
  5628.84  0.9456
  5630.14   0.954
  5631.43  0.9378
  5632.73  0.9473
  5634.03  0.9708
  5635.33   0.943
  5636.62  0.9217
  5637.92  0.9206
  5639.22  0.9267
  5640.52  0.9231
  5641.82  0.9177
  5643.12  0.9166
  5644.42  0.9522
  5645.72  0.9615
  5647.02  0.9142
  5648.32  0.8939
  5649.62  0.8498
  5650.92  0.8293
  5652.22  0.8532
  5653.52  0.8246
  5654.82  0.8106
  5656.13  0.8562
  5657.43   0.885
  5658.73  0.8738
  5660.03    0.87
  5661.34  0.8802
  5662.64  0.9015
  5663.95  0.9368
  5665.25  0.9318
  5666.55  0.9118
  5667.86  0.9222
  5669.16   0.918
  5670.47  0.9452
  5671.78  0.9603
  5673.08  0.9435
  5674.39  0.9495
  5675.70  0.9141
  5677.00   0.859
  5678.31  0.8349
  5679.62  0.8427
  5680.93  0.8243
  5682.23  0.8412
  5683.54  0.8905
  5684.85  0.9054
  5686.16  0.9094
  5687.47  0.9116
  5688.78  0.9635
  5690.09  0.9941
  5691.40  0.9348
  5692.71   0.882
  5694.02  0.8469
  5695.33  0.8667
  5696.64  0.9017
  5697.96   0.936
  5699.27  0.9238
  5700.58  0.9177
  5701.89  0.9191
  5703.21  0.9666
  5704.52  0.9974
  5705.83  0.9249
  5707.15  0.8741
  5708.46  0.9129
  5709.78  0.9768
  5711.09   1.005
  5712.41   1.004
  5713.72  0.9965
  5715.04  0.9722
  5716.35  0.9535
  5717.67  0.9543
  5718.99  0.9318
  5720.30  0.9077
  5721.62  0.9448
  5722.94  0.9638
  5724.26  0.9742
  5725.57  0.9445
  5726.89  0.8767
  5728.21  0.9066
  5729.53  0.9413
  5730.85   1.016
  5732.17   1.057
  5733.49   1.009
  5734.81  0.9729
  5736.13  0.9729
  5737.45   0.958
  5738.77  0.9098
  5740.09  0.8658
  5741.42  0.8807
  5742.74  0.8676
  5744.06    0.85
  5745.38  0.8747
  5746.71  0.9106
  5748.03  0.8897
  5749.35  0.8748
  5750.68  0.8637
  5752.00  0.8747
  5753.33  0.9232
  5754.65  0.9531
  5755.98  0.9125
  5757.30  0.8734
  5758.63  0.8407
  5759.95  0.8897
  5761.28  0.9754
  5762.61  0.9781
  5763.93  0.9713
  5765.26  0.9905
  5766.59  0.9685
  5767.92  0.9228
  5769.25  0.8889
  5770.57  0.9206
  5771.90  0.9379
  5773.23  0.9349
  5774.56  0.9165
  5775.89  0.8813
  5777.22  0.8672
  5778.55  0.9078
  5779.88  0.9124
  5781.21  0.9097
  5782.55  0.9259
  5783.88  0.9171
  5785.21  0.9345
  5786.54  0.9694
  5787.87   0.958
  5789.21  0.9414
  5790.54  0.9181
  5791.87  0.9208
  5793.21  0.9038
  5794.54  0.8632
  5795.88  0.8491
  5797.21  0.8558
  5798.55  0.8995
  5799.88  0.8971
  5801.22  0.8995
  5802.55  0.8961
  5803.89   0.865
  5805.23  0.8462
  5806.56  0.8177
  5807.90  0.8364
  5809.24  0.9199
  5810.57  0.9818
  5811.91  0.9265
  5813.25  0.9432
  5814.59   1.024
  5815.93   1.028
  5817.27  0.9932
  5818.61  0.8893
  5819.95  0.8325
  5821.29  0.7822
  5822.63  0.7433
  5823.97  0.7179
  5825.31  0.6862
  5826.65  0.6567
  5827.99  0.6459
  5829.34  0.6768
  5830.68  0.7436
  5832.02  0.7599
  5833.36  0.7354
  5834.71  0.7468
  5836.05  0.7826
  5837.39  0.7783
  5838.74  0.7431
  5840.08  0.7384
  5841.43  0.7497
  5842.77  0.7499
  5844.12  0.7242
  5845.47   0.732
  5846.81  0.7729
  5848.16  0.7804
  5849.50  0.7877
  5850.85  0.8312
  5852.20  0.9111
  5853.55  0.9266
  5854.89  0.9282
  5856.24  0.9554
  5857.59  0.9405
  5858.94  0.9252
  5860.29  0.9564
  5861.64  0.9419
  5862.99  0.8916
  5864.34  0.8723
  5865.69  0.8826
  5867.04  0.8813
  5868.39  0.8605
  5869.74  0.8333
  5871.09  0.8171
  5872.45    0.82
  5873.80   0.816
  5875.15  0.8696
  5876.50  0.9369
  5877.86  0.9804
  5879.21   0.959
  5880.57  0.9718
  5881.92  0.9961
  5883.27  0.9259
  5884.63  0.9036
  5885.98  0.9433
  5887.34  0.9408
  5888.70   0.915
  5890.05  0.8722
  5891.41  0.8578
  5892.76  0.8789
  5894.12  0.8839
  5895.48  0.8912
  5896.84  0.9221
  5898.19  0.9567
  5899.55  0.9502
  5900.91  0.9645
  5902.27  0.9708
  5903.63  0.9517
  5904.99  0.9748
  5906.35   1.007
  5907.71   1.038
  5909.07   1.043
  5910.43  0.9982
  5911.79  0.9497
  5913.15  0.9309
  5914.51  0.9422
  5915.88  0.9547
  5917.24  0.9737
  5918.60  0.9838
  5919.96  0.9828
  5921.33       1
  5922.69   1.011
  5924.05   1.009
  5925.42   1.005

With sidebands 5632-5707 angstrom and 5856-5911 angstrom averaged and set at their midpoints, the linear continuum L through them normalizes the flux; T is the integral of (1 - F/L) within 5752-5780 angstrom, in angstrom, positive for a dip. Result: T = -0.2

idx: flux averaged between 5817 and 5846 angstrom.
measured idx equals 0.752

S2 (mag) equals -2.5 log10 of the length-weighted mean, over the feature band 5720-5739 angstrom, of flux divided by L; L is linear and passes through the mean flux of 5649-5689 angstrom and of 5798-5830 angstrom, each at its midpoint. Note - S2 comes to -0.10 mag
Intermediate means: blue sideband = 0.888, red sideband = 0.85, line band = 0.959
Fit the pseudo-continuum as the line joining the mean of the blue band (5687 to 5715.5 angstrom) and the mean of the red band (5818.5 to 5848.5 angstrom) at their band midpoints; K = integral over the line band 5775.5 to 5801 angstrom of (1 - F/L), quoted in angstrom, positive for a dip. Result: -3.1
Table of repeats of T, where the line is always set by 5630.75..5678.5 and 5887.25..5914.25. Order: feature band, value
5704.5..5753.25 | -0.9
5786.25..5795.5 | 0.1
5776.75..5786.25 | 0.1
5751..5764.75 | 0.1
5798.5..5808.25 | 0.6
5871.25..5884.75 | 0.4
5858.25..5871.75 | 0.8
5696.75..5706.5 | -0.3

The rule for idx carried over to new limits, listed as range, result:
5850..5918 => 0.925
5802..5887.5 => 0.85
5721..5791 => 0.925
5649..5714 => 0.906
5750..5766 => 0.92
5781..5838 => 0.856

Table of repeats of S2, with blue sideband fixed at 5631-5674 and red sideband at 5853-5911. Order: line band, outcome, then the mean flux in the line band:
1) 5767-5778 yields 0.01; 0.91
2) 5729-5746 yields -0.03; 0.937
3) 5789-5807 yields 0.04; 0.883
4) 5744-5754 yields 0.04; 0.885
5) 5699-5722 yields -0.04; 0.95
